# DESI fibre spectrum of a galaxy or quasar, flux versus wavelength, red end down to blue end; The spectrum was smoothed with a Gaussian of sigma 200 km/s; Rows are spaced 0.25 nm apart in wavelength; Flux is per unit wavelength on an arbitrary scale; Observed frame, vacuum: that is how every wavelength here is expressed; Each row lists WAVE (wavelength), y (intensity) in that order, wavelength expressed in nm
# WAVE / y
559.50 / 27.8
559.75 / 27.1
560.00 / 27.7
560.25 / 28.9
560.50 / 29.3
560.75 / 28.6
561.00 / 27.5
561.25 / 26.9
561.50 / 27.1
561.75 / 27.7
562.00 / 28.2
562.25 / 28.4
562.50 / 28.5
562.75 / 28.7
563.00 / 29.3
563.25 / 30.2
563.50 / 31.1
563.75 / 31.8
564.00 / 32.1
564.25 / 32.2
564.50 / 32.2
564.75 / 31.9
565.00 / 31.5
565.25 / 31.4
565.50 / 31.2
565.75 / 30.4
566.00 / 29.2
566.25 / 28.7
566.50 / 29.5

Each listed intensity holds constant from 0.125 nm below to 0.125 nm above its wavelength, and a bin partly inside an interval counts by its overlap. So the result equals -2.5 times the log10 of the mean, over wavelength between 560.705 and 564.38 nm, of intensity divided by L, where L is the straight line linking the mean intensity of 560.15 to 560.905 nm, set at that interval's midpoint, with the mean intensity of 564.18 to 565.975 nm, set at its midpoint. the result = 0.03 mag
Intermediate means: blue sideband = 28.9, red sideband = 31.4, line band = 29.2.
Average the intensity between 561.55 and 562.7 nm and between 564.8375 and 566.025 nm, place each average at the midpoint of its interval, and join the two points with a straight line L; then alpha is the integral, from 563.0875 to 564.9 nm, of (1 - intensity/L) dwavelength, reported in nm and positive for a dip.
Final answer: -0.11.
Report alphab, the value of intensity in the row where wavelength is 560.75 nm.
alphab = 28.6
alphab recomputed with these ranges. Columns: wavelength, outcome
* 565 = 31.5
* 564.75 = 31.9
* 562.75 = 28.7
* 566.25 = 28.7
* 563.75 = 31.8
